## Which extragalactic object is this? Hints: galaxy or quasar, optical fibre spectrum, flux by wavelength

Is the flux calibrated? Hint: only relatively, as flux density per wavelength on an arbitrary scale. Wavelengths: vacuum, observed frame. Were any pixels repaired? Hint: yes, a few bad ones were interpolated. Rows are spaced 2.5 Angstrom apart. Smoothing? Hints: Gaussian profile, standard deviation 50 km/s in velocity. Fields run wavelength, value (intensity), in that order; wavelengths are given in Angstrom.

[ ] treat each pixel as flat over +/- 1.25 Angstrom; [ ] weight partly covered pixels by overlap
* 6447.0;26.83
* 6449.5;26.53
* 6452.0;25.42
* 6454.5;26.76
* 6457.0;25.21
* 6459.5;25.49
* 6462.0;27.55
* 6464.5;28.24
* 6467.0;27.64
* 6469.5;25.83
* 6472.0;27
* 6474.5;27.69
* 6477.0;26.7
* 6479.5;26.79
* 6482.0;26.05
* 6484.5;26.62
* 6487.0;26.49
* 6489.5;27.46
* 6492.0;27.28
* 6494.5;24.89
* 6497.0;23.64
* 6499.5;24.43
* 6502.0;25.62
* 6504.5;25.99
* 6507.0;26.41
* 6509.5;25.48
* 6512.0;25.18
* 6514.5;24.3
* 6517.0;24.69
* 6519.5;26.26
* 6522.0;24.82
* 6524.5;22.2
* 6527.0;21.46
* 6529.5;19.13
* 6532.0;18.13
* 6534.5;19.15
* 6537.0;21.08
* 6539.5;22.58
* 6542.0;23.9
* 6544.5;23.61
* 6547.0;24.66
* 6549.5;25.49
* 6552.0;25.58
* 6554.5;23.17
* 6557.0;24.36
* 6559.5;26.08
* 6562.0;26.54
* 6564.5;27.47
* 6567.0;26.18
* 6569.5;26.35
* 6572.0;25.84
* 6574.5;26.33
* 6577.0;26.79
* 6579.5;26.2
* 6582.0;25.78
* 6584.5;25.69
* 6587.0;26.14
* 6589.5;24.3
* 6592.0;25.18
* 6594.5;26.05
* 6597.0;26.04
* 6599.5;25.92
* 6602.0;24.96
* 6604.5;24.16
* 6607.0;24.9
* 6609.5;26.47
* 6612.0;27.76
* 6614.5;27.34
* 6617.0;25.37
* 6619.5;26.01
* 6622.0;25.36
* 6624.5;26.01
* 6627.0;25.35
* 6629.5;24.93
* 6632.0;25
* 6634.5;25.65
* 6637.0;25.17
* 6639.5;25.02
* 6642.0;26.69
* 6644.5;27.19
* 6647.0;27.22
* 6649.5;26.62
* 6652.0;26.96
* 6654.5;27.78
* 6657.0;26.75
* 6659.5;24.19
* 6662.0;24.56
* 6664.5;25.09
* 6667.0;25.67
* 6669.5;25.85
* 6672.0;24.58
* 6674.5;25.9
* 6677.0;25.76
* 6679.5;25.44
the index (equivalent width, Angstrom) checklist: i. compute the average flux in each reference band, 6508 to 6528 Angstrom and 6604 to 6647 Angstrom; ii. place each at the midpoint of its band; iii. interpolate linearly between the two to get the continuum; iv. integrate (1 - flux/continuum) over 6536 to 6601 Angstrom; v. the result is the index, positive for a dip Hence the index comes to -0.59 Angstrom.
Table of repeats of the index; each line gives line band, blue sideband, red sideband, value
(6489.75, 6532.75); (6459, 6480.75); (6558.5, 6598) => 3.9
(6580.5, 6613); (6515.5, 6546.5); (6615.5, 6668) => -1.6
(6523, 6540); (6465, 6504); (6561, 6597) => 3.7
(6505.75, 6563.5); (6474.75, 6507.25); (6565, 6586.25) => 5.4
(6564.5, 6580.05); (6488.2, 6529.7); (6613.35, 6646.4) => -0.6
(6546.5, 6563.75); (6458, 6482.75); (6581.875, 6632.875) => 0.6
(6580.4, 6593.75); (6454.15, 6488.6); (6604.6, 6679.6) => 0.3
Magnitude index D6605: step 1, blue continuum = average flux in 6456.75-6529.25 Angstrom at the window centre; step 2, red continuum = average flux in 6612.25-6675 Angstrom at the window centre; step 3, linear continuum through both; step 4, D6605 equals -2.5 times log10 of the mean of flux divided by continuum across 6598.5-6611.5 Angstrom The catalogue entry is 0.02 mag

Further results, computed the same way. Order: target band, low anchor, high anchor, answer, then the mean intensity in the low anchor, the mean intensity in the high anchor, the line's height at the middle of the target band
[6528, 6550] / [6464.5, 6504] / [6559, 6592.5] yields 0.20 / 26.3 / 26.1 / 26.2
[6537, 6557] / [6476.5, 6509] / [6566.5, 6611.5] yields 0.08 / 26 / 25.8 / 25.9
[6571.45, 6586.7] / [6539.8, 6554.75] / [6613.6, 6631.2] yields -0.05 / 24.4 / 25.7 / 24.9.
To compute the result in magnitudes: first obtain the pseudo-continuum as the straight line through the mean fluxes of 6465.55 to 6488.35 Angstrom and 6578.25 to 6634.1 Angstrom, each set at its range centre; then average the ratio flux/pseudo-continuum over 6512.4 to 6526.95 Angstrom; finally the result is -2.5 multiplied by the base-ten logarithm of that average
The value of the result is 0.09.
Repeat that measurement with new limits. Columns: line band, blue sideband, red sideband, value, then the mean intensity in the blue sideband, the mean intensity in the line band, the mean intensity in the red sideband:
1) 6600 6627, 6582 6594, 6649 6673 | -0.01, 25.4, 25.8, 25.8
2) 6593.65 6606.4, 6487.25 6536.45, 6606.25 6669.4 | 0.00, 24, 25.4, 26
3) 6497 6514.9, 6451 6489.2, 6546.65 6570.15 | 0.04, 26.7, 25.3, 25.6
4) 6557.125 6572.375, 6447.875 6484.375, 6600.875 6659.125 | 0.00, 26.6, 26.3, 26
